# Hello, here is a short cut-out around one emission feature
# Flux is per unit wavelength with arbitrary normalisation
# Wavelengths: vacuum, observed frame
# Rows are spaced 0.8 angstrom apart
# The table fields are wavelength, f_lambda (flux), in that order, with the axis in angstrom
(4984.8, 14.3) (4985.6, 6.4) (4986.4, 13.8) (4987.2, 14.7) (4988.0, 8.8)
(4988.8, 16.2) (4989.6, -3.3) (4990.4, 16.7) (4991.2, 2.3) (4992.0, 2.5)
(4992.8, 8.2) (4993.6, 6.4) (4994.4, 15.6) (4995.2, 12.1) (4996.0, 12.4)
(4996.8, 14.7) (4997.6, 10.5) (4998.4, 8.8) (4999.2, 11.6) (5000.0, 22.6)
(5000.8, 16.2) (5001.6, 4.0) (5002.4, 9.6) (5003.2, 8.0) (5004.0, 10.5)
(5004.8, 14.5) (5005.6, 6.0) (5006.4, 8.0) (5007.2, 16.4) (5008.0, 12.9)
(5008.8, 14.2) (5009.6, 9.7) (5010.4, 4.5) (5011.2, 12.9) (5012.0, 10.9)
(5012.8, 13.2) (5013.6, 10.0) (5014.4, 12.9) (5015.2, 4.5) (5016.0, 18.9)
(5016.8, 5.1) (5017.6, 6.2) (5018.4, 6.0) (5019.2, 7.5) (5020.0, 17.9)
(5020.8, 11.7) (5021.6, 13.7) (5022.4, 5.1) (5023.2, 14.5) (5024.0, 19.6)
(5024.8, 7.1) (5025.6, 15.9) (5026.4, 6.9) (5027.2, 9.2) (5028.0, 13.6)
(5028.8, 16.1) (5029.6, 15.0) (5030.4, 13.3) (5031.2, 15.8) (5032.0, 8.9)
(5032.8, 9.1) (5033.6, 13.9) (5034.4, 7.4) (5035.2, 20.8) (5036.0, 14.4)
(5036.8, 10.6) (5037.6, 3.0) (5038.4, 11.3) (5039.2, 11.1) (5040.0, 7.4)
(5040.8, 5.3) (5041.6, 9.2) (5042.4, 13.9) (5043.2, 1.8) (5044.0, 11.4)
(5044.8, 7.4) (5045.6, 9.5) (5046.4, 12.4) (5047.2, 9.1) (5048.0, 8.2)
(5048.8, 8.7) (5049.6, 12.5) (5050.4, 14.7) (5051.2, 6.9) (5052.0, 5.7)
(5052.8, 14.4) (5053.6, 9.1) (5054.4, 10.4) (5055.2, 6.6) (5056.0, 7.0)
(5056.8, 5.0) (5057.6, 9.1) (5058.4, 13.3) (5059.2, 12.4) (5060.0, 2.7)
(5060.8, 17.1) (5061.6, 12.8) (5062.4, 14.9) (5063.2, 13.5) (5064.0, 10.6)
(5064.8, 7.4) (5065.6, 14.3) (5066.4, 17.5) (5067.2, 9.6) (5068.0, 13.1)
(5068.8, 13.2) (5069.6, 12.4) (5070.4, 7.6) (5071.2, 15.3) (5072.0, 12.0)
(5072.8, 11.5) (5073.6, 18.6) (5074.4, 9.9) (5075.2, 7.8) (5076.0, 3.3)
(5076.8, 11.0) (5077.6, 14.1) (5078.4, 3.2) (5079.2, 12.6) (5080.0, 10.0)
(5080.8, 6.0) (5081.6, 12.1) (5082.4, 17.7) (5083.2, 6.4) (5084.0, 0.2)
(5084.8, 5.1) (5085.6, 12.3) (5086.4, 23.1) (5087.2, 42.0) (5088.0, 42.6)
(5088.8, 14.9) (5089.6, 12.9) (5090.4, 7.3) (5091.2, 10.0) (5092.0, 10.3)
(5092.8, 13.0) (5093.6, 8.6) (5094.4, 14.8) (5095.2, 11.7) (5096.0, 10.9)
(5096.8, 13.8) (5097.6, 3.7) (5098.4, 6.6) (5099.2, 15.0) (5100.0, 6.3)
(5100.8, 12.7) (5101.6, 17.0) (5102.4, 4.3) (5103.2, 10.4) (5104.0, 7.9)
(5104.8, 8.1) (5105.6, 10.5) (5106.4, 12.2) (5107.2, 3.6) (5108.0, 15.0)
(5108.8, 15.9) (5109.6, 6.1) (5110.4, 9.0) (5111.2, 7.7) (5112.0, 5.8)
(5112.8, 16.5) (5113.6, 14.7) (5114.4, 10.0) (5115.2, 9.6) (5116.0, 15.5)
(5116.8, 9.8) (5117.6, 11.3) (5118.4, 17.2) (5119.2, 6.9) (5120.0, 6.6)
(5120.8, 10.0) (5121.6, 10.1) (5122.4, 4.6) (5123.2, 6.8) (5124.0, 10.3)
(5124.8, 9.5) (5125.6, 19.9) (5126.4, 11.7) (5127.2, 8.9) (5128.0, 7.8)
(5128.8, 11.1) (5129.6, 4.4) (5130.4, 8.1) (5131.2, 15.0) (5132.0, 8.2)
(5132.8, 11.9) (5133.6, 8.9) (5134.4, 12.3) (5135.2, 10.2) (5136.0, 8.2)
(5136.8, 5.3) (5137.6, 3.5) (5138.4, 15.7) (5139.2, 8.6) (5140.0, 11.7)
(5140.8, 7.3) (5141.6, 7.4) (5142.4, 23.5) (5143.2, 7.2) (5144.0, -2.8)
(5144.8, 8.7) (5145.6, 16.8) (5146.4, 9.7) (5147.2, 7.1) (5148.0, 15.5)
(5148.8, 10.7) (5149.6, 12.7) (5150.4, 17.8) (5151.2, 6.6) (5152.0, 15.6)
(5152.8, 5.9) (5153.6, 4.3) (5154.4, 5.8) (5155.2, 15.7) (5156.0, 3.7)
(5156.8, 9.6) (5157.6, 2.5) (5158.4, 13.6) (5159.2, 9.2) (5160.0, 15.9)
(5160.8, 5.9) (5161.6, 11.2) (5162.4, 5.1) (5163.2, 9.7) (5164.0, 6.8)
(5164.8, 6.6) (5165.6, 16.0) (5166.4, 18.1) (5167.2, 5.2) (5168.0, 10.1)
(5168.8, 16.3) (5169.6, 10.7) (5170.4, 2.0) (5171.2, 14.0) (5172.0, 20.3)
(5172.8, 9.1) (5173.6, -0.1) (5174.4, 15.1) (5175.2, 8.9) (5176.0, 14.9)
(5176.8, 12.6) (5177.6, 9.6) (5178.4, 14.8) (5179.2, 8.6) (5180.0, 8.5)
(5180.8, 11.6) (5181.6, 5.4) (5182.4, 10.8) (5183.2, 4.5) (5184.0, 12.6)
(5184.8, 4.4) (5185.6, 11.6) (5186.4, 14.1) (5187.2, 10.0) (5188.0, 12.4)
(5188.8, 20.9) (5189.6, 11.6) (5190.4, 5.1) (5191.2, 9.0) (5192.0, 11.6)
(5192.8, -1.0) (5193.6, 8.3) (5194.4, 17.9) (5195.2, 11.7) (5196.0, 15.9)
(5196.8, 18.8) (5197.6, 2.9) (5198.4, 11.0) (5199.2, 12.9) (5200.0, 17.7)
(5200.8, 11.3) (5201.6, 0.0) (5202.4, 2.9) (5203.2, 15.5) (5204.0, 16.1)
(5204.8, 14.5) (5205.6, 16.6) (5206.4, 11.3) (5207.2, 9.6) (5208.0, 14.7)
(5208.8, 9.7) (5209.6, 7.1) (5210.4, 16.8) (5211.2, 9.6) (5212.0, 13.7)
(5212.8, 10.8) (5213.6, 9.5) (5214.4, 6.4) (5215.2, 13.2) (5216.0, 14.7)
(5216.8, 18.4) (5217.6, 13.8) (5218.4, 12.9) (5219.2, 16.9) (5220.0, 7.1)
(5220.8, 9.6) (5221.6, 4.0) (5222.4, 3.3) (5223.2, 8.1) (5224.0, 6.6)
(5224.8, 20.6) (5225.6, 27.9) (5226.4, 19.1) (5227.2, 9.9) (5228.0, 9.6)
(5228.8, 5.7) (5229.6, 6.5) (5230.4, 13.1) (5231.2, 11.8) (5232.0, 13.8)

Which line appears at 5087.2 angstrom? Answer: Hgamma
